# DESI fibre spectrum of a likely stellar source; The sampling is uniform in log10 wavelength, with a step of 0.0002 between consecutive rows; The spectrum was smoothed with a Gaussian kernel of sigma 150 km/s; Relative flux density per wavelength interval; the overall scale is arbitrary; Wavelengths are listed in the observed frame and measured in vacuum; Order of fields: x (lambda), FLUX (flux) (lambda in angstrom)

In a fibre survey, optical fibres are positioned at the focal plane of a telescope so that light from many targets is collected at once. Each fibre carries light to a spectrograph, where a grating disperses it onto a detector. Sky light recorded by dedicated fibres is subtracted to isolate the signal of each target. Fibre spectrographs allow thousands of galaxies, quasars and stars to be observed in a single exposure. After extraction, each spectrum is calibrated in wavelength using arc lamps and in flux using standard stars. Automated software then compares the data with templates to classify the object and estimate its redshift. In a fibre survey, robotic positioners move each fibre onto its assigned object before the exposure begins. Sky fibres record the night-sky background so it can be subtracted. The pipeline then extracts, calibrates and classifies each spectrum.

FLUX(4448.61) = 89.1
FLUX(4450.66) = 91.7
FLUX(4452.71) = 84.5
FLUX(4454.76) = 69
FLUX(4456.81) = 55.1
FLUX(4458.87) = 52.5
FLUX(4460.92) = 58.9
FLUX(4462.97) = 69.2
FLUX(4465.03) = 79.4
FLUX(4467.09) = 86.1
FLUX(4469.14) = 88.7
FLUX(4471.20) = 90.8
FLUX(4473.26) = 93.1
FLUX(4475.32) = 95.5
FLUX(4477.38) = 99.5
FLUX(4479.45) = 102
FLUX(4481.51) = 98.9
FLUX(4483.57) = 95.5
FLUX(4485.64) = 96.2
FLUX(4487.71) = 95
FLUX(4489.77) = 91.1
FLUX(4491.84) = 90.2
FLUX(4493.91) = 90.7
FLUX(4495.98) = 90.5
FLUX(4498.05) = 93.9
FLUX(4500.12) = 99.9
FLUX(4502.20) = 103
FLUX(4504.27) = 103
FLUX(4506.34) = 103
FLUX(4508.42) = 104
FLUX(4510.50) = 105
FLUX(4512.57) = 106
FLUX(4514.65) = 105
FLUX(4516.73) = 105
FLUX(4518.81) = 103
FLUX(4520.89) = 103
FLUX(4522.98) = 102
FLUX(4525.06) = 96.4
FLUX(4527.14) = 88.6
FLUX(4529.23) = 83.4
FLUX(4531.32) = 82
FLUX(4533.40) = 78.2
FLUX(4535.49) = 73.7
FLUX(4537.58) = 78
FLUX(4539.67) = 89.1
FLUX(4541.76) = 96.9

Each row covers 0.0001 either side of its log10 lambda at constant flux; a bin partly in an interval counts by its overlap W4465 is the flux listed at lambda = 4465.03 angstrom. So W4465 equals 79.4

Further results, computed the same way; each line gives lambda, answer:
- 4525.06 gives 96.4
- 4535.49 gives 73.7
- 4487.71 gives 95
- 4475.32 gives 95.5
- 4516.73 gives 105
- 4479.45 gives 102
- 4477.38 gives 99.5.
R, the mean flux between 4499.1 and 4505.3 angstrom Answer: 102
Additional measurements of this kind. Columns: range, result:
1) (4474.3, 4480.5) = 99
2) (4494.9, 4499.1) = 92.3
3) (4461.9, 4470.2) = 80.8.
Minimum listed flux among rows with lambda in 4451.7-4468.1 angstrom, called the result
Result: 52.5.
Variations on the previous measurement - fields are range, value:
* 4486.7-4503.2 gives 90.2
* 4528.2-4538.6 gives 73.7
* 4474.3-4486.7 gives 95.5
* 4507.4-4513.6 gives 104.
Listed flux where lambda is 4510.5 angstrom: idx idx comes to 105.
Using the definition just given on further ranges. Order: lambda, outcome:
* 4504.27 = 103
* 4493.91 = 90.7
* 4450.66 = 91.7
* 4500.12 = 99.9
